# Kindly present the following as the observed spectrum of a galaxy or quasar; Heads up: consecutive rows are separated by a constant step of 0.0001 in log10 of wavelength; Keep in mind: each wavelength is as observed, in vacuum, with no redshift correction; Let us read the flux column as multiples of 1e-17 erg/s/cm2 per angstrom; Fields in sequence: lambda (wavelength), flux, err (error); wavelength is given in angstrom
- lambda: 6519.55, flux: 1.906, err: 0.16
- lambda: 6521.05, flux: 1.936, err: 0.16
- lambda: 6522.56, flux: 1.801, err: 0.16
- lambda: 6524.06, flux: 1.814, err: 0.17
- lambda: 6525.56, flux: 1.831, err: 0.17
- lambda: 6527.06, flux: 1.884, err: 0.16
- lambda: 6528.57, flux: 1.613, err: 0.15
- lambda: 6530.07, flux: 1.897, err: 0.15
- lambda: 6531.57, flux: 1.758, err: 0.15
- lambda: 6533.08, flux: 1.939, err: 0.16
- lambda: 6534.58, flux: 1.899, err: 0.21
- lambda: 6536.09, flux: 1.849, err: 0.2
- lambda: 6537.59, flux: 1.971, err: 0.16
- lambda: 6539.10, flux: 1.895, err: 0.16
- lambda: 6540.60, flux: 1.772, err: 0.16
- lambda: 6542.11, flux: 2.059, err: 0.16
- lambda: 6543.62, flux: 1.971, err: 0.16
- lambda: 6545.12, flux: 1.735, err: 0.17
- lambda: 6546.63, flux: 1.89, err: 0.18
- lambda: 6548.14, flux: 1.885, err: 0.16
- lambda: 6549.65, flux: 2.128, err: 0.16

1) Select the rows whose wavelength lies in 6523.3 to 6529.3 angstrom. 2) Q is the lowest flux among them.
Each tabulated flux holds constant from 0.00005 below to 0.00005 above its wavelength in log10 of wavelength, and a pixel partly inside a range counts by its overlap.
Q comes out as 1.613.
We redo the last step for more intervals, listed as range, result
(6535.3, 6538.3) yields 1.849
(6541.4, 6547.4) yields 1.735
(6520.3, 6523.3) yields 1.801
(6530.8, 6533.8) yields 1.758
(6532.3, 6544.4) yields 1.772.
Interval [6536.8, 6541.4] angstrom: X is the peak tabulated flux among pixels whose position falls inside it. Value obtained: 1.971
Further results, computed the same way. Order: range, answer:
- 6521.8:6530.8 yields 1.897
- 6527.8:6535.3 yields 1.939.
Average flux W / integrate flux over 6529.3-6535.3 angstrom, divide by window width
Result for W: 1.87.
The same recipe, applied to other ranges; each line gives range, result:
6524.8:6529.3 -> 1.78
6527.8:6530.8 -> 1.75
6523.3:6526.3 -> 1.83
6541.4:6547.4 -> 1.91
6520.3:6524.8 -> 1.85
